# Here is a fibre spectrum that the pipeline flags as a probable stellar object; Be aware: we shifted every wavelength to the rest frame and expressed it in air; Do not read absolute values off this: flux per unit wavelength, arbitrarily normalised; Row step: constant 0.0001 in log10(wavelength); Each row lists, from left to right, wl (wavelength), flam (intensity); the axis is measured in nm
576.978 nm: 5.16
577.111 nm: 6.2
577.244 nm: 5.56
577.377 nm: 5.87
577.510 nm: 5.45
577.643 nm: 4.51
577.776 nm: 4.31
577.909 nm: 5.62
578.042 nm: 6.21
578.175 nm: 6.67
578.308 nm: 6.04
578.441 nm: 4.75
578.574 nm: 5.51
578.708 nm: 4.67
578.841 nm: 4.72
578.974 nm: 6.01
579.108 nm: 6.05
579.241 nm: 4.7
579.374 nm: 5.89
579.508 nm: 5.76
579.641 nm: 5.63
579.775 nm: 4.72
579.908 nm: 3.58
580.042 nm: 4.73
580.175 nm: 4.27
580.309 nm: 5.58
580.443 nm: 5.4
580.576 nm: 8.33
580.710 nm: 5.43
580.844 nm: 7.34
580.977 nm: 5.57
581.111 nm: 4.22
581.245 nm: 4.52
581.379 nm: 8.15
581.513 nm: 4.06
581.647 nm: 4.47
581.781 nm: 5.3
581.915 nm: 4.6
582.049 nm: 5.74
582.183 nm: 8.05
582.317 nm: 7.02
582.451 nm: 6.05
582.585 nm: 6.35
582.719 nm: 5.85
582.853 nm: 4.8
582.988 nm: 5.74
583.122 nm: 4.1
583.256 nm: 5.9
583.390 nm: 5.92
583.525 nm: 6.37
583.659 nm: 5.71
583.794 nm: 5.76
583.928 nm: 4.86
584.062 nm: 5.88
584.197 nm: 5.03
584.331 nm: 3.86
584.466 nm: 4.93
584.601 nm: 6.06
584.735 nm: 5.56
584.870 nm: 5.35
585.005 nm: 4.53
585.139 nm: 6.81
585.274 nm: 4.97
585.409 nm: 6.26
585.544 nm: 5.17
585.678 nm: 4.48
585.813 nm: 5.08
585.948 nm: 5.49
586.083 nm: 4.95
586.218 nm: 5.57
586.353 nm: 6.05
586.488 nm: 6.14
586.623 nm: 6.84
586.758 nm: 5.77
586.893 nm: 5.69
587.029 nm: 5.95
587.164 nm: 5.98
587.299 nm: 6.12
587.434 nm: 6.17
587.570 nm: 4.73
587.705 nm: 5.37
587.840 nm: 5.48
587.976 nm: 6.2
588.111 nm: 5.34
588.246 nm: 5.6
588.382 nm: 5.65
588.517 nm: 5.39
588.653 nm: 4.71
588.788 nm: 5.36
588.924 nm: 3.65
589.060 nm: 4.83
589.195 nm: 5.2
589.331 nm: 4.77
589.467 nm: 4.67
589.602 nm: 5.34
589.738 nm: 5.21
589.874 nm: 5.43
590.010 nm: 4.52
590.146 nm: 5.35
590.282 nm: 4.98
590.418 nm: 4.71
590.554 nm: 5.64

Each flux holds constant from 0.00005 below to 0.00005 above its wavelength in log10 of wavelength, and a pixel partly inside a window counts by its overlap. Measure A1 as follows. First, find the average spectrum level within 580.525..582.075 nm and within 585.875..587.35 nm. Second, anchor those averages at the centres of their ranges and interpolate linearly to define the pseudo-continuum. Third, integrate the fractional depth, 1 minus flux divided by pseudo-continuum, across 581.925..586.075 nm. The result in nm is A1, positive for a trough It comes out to 0.12 nm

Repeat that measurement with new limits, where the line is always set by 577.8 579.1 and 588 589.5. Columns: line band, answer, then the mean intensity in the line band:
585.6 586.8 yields -0.09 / 5.59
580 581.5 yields -0.08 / 5.73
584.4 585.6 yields -0.06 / 5.52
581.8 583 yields -0.14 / 6.01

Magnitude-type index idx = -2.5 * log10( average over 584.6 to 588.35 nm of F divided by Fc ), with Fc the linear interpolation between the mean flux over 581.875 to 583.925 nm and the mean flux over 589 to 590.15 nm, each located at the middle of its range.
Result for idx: -0.04 mag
